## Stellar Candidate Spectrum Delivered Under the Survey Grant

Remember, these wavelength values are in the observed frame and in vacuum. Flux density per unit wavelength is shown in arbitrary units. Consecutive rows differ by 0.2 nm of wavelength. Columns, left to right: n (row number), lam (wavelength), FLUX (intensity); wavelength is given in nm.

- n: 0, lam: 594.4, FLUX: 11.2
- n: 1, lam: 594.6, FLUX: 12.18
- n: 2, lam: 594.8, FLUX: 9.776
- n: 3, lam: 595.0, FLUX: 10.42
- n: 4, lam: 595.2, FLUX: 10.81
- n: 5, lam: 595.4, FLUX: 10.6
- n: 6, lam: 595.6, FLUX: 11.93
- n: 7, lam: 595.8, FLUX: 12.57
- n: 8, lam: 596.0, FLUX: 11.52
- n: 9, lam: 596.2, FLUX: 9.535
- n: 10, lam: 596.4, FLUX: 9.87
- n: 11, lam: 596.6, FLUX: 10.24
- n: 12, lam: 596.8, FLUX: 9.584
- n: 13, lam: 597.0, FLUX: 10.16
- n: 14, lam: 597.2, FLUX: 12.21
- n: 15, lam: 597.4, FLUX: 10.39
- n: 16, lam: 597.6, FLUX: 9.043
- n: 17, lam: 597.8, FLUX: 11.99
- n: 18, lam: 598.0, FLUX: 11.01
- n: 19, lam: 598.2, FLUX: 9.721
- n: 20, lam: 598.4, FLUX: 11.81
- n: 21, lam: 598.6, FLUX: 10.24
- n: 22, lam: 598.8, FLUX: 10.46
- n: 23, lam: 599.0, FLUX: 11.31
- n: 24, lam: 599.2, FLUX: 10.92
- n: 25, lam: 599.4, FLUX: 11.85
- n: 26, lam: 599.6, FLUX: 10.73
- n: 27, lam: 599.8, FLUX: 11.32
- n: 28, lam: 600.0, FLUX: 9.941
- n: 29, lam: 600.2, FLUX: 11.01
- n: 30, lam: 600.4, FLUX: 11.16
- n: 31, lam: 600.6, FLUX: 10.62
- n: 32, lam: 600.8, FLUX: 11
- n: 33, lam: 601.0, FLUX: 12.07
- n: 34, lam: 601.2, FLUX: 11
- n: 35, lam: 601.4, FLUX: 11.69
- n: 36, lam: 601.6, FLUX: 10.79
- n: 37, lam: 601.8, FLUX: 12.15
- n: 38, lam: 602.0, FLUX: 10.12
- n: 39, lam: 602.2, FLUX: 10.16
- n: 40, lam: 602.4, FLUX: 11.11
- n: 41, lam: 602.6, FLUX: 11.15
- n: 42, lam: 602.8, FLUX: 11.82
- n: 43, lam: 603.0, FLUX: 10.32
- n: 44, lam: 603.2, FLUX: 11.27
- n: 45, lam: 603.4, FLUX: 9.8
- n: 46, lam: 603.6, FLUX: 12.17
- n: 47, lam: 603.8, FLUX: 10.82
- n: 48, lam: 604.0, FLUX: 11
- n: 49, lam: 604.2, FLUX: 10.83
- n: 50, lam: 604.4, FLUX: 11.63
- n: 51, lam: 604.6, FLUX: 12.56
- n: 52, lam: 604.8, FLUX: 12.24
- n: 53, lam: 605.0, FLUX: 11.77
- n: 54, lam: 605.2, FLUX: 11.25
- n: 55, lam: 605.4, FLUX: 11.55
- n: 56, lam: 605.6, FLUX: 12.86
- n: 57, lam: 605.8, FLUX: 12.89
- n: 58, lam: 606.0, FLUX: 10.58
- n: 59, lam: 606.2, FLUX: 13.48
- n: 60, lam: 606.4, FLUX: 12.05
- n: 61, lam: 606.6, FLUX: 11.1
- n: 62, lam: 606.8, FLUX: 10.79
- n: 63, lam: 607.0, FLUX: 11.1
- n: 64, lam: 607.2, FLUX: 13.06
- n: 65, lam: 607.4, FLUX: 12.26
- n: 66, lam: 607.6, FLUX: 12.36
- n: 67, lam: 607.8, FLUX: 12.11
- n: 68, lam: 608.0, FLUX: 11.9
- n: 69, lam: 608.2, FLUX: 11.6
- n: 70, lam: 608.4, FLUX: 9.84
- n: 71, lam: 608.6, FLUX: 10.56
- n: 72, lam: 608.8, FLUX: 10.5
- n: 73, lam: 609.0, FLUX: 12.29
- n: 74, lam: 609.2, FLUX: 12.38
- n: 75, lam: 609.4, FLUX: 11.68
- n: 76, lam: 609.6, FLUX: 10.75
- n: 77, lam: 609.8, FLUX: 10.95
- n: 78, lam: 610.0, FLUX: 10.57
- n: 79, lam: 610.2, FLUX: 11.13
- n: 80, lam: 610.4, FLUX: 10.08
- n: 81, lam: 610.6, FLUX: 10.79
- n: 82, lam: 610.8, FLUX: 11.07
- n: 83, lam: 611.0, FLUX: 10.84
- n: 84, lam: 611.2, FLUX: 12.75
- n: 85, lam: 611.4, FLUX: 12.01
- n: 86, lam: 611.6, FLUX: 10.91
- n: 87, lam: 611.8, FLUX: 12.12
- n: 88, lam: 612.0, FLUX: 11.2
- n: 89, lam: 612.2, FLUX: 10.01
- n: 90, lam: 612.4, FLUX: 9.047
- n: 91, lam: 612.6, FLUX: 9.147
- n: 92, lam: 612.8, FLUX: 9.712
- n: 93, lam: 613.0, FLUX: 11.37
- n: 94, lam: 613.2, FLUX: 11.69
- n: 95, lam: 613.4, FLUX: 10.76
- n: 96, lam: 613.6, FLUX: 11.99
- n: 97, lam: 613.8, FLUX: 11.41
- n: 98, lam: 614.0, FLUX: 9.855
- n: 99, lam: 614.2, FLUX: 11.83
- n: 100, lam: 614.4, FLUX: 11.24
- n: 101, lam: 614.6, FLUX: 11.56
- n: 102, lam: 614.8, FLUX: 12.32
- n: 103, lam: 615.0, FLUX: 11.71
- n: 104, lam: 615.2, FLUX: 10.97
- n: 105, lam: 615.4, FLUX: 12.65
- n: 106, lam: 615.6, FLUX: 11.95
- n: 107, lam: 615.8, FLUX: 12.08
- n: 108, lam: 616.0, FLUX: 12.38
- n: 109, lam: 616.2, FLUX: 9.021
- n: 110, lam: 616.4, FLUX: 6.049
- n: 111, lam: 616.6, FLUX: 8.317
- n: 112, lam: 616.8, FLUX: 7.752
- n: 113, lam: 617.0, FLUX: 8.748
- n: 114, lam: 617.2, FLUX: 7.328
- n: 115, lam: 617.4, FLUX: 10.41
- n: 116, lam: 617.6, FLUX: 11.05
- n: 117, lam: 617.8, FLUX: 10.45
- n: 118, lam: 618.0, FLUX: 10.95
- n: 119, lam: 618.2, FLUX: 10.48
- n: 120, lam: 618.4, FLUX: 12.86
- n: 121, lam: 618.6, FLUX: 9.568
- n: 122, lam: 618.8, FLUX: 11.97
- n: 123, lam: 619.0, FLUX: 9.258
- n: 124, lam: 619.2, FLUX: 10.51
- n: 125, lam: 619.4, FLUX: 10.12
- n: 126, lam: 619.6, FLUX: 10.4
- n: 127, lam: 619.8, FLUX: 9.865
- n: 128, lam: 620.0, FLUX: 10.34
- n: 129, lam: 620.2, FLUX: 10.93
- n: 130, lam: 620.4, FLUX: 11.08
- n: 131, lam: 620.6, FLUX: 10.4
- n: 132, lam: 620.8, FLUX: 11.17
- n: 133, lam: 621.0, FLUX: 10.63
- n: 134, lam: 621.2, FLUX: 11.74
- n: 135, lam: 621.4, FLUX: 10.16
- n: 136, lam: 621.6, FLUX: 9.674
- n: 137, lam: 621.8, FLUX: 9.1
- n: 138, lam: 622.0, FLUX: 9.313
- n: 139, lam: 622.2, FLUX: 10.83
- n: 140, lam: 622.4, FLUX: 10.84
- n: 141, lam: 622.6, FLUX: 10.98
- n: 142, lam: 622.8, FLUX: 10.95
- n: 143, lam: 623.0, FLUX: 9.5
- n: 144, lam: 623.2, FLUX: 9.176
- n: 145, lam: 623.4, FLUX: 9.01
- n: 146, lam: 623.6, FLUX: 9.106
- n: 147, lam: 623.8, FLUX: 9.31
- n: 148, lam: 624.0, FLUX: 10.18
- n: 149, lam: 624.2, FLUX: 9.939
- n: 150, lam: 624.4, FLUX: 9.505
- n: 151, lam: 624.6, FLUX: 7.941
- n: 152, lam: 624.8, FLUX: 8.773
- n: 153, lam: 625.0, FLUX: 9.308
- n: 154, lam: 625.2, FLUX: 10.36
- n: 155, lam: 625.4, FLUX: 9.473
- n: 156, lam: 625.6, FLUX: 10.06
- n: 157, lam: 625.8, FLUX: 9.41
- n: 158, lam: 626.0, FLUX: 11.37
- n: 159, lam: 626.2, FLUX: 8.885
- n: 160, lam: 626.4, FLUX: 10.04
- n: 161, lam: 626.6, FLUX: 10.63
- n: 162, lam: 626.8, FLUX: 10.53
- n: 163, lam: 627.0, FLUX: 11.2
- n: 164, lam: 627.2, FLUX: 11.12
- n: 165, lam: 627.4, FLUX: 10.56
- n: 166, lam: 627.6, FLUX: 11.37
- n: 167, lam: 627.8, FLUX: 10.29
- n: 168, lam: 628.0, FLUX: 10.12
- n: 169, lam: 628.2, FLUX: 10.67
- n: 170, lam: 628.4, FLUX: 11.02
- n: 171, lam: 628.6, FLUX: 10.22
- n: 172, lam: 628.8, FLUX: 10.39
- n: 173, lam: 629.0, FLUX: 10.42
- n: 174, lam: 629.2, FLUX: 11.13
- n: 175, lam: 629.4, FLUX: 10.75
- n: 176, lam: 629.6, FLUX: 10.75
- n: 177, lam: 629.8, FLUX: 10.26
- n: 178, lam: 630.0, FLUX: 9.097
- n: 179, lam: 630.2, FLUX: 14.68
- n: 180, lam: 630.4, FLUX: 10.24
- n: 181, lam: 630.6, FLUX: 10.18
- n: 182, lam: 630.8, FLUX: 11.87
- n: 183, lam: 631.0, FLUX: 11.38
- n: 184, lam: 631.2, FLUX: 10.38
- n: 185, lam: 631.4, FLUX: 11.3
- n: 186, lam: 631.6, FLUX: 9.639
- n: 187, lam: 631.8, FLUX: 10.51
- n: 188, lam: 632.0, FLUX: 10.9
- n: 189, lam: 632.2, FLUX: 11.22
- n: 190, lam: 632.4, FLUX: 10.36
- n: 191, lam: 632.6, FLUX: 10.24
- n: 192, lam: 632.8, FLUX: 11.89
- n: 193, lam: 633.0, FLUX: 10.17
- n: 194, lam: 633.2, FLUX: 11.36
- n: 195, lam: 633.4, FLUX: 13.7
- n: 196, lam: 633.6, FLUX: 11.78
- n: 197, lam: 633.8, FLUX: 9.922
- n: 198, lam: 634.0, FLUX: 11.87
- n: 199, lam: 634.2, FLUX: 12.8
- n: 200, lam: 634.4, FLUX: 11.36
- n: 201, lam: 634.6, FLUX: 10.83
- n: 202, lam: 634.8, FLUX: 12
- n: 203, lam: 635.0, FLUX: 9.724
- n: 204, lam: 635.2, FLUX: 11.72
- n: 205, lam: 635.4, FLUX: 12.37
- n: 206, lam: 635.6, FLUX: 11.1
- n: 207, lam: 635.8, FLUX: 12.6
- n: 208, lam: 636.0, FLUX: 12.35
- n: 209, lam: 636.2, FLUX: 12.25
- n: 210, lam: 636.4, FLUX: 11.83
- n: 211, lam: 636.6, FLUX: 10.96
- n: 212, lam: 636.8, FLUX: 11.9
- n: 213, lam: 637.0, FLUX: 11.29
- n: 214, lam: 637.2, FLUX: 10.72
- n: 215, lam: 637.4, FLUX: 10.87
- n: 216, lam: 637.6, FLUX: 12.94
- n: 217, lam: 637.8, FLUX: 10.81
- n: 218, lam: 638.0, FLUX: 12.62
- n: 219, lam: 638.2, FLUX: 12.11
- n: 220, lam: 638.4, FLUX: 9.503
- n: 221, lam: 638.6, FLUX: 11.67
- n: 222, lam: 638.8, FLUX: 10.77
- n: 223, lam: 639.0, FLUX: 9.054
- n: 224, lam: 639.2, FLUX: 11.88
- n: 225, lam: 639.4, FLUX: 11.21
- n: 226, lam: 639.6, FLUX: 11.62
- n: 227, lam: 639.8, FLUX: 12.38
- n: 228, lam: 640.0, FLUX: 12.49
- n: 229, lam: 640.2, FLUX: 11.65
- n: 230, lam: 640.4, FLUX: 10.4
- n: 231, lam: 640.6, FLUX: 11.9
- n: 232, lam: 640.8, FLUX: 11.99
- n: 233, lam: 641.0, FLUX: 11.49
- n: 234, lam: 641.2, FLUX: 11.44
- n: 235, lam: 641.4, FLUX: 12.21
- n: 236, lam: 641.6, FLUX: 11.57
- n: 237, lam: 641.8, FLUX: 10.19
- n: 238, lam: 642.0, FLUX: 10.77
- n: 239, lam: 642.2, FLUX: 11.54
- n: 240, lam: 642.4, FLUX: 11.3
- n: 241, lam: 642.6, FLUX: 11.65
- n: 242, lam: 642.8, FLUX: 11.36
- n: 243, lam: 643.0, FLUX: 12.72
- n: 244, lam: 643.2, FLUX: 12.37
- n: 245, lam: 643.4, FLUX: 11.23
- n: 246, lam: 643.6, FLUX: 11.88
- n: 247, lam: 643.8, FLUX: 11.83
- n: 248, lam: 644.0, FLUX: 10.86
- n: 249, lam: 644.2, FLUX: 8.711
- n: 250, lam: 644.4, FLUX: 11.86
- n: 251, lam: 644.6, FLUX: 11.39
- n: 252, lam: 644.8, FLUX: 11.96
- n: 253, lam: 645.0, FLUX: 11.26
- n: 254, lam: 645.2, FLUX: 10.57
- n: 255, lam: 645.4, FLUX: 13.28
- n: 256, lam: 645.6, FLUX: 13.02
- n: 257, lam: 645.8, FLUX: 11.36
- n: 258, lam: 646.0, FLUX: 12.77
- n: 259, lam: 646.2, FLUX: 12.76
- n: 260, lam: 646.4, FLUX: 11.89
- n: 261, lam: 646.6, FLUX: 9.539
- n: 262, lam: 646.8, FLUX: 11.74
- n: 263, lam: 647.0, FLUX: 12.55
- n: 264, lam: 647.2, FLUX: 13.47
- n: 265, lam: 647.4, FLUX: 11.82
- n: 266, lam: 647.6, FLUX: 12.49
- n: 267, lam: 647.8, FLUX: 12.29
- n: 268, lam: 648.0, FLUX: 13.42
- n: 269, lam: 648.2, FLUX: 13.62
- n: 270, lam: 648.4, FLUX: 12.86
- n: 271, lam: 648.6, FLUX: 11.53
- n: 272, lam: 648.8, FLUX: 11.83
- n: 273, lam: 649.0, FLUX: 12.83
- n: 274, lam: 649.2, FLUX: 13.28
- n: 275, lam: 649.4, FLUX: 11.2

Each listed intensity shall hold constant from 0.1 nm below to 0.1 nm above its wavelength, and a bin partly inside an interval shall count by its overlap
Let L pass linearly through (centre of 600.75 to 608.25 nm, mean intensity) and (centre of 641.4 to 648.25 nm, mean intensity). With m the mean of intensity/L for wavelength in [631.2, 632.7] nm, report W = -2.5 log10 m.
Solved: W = 0.11 mag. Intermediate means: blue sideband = 11.5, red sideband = 11.8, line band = 10.6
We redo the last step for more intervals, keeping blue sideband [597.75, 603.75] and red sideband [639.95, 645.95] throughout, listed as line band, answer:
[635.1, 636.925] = -0.04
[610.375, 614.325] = 0.02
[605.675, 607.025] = -0.07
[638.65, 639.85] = 0.04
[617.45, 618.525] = 0.01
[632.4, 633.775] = 0.01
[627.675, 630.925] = 0.06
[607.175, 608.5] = -0.07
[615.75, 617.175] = 0.24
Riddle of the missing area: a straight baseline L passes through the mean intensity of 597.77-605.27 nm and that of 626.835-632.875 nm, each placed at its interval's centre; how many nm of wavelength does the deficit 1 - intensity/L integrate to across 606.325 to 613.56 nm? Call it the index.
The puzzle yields -0.11 nm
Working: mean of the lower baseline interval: 11.1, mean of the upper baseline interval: 10.8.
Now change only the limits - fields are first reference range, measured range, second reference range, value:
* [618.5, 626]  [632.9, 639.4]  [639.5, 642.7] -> -0.19 nm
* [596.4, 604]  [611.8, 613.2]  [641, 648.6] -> 0.10 nm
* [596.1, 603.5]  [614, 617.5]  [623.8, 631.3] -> 0.07 nm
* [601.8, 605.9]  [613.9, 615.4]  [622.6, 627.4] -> -0.12 nm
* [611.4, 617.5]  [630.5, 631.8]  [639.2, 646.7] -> 0.04 nm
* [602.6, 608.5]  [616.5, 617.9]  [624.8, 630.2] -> 0.23 nm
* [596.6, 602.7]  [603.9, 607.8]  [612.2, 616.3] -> -0.32 nm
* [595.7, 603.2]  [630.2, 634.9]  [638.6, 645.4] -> 0.04 nm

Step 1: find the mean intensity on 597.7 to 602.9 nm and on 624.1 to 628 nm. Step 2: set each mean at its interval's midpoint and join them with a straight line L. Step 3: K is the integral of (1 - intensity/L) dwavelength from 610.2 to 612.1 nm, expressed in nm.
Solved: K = -0.12 nm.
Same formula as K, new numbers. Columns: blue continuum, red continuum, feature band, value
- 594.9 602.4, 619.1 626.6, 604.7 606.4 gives -0.23 nm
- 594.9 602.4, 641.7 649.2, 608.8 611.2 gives -0.02 nm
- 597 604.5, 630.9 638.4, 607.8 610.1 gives -0.03 nm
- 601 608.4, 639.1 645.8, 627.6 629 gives 0.13 nm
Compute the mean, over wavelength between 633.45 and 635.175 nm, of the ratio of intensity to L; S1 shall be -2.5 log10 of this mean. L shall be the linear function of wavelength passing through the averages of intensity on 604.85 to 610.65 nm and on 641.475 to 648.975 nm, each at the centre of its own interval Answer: 0.03 mag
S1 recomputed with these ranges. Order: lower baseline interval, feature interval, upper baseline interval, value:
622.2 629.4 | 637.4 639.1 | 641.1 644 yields 0.00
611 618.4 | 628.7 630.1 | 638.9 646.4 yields 0.08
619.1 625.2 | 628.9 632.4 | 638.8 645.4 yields -0.02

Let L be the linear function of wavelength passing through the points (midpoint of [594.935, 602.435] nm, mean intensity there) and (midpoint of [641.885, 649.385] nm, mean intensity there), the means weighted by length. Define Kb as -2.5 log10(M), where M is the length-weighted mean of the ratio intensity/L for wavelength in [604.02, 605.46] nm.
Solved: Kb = -0.06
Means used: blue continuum 10.9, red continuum 11.9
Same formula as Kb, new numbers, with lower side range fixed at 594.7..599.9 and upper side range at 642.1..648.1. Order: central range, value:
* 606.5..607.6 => -0.071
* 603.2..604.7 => -0.033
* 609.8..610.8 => 0.034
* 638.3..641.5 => 0.034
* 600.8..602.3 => -0.026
